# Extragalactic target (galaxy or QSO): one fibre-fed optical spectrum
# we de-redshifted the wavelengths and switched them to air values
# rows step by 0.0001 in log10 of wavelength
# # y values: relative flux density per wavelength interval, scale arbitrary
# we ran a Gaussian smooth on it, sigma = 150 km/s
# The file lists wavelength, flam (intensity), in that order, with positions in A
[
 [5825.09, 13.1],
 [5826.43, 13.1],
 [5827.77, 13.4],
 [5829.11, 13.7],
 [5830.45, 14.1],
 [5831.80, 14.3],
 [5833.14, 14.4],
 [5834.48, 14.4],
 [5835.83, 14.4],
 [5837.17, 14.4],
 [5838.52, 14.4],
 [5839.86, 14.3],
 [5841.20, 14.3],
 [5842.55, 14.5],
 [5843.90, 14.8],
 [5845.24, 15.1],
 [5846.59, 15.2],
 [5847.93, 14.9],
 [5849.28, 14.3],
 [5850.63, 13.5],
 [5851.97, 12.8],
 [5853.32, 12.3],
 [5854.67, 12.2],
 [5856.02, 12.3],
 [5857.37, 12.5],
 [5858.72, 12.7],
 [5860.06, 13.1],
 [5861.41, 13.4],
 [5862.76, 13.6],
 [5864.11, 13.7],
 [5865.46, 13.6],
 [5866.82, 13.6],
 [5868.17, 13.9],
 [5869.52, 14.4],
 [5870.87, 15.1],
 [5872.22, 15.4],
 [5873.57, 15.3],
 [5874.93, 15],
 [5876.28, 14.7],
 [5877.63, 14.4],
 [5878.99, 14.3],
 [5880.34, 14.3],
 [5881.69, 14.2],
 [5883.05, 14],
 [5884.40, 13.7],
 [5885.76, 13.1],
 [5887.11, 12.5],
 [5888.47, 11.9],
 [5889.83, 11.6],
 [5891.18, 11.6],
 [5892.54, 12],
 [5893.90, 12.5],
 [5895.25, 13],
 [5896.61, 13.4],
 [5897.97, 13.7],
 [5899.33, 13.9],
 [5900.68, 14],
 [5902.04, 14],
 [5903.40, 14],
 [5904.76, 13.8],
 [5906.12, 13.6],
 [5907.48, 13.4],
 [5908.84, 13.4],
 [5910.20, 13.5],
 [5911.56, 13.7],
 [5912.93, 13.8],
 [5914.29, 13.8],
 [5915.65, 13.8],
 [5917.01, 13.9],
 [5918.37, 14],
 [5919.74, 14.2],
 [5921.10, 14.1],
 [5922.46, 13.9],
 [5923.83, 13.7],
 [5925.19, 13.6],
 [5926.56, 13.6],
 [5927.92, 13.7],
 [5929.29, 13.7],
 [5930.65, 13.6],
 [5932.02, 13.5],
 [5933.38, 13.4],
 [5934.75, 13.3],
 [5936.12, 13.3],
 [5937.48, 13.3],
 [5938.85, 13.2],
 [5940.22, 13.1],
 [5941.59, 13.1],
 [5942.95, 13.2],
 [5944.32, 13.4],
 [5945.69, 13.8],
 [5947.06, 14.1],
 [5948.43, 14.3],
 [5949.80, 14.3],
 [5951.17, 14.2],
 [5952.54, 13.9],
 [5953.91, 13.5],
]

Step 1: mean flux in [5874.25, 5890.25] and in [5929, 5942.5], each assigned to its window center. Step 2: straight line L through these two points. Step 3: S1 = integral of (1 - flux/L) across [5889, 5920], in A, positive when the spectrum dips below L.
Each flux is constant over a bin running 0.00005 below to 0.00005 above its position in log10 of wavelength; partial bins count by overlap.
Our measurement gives 0.3 A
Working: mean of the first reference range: 13.7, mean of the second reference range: 13.3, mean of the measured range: 13.4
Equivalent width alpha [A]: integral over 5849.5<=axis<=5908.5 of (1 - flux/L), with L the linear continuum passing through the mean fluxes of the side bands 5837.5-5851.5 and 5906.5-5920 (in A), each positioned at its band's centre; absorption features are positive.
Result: 2.6 A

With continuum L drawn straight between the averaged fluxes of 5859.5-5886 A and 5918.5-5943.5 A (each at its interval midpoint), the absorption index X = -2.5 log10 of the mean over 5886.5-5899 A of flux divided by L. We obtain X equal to 0.12 mag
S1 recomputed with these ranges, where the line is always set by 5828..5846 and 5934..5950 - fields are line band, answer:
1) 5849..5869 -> 1.5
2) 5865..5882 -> -0.5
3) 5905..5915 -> 0.1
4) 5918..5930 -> -0.2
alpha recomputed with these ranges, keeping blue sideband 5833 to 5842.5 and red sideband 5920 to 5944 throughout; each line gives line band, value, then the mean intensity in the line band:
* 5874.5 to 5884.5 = -0.25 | 14.4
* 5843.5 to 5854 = 0.14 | 14.1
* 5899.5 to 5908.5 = -0.02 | 13.8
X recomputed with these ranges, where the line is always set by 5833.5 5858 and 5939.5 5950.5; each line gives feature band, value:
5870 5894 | 0.01 mag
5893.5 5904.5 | 0.01 mag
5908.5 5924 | -0.01 mag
